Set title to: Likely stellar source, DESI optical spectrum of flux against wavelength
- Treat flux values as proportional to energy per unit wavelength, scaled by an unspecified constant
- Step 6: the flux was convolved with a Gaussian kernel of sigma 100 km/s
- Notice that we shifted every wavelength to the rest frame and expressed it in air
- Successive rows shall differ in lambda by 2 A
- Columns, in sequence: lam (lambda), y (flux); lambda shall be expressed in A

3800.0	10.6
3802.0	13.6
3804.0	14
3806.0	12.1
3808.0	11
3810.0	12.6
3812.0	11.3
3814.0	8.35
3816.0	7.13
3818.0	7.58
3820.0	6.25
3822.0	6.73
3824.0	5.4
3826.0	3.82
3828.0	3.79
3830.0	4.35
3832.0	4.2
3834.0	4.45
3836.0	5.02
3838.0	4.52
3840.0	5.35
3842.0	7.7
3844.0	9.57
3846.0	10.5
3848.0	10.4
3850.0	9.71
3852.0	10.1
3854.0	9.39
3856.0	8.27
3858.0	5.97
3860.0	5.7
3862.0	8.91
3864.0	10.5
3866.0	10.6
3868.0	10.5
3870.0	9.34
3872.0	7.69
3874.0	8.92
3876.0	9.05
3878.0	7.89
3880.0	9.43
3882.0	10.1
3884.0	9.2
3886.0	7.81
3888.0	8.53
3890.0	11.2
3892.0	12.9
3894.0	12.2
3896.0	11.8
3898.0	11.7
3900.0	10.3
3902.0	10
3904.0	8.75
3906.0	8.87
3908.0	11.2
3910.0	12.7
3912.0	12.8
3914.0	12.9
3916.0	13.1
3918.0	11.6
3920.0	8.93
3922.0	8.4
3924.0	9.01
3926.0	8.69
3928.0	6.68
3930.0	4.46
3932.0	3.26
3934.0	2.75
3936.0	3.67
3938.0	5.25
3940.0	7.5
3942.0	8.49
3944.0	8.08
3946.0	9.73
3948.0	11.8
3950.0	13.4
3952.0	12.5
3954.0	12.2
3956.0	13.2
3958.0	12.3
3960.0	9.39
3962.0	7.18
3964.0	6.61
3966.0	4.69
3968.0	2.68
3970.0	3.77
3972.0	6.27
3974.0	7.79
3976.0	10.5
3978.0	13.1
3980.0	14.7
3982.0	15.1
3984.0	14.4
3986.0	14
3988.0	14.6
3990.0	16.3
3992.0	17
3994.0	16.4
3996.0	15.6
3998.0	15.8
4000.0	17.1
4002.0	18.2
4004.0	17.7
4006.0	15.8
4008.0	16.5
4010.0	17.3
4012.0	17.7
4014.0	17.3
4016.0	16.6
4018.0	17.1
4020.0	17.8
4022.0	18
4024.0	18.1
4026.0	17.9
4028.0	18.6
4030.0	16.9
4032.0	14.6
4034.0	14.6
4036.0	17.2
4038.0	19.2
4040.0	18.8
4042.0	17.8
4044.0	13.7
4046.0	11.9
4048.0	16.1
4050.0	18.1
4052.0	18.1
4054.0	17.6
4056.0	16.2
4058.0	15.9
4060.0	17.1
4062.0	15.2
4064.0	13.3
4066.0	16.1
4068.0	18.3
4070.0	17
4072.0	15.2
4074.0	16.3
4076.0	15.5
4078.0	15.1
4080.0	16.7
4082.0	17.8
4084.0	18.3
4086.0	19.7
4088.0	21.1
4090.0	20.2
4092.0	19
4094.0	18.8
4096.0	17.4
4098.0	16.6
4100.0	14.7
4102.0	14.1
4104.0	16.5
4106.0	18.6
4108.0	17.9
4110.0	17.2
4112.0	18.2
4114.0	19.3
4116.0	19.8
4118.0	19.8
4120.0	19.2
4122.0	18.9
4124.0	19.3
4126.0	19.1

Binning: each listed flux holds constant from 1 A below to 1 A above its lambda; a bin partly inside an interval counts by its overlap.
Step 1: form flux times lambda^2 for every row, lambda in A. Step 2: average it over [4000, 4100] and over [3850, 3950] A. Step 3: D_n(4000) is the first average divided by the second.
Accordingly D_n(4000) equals 2.01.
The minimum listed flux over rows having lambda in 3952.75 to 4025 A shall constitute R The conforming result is 2.68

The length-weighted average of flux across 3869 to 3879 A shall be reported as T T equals 8.58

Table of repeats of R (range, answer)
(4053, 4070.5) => 13.3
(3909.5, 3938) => 2.75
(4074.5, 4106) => 14.1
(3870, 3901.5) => 7.69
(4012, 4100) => 11.9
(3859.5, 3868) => 5.7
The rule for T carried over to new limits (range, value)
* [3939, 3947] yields 8.45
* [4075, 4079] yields 15.3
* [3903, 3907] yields 8.81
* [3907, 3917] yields 12.5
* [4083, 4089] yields 19.7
